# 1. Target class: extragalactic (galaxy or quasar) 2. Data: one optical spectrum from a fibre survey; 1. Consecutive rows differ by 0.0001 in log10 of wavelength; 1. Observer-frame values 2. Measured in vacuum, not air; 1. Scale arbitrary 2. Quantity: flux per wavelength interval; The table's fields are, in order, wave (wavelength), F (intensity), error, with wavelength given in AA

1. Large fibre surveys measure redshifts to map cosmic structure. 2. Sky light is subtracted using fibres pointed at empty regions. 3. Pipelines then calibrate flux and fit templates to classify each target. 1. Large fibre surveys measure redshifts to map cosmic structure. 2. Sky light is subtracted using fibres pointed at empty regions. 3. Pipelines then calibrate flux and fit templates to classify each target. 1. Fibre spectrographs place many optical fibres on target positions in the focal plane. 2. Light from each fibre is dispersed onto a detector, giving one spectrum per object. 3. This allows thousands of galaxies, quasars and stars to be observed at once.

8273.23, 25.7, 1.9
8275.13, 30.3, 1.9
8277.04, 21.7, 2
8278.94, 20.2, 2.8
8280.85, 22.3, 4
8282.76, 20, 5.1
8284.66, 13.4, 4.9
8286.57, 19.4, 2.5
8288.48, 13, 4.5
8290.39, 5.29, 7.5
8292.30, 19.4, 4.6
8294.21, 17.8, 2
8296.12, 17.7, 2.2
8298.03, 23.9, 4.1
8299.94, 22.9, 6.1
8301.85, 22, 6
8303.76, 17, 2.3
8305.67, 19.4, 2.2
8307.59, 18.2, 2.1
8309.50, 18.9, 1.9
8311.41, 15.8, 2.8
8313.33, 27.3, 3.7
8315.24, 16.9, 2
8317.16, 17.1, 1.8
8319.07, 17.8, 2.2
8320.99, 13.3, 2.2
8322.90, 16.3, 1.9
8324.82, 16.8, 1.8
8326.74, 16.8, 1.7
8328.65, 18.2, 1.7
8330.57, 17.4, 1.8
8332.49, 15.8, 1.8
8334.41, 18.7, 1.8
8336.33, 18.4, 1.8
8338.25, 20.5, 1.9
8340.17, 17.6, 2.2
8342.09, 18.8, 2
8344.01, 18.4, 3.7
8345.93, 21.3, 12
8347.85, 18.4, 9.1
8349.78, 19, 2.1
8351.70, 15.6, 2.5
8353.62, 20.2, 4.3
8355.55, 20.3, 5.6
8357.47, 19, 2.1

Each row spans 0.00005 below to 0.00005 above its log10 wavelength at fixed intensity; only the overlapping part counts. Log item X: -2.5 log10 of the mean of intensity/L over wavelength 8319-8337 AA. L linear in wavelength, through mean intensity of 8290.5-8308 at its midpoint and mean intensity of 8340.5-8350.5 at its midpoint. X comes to 0.13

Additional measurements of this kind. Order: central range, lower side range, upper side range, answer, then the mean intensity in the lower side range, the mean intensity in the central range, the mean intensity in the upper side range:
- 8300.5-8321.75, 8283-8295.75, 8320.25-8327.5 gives -0.20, 15.1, 18.6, 15.8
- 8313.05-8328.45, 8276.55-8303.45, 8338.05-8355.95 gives 0.08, 18.4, 17.4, 18.9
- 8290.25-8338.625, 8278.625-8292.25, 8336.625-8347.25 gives -0.03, 16.2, 18.2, 19.2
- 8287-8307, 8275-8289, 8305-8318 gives 0.09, 19.6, 17.9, 19.1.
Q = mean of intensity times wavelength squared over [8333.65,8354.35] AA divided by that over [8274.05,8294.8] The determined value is 1.03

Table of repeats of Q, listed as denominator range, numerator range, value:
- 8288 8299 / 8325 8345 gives 1.11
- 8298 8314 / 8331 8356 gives 0.93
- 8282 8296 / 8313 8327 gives 1.13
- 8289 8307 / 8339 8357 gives 1.05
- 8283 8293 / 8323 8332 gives 1.20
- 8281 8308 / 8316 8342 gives 0.97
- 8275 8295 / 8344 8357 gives 1.08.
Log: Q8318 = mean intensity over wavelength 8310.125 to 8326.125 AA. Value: 17.7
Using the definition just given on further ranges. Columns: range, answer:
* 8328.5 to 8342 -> 18.1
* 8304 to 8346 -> 18.1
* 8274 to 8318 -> 19.2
